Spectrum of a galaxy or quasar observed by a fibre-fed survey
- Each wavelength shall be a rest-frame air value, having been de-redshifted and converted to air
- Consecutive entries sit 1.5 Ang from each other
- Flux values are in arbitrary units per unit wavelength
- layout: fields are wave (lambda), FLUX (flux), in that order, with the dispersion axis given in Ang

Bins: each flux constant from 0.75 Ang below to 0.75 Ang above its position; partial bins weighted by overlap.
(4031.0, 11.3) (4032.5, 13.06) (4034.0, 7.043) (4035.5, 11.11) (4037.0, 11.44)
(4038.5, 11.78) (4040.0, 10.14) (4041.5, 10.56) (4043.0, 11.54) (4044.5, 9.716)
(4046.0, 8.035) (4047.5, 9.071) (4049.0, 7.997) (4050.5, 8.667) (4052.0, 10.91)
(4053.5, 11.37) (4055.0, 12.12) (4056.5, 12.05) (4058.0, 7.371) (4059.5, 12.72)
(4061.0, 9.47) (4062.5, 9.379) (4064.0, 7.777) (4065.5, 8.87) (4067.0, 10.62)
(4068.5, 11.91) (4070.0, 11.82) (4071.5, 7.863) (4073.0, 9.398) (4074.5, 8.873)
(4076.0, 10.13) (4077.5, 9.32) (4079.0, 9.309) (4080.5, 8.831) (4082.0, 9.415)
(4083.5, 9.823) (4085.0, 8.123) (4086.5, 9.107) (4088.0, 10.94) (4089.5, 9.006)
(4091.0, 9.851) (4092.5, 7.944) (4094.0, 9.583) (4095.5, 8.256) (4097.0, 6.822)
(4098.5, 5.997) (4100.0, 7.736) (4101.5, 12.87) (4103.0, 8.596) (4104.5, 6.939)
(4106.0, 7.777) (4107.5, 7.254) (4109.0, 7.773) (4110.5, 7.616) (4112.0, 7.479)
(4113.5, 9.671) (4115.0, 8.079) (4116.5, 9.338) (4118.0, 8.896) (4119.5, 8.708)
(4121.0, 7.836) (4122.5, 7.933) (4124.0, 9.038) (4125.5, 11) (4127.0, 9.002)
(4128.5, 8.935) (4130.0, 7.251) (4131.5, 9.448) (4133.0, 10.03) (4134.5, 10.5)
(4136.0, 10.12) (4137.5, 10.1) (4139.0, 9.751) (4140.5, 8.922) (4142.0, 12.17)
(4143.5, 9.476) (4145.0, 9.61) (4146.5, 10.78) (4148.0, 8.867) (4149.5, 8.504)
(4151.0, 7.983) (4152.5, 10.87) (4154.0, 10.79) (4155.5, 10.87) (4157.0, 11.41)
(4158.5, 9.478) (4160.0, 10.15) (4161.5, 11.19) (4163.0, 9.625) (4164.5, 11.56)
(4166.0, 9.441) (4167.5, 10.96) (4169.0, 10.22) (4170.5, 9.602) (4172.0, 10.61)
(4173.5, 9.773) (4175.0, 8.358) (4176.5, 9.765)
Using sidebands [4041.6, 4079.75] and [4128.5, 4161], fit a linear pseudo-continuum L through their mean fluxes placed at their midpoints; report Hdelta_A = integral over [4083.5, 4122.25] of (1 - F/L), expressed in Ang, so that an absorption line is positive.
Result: 5.3 Ang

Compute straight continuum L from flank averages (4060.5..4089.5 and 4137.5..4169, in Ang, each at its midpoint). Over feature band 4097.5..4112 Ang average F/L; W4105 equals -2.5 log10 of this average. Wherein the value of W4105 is 0.21 mag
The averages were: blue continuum 9.51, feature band 8.01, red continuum 10.1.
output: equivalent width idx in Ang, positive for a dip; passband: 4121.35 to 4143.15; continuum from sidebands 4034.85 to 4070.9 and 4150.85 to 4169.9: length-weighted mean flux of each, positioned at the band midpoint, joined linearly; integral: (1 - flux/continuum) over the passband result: 1.7 Ang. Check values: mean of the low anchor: 10.3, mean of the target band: 9.55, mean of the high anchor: 10.4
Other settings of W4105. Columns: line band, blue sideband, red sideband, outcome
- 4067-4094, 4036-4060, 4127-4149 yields 0.061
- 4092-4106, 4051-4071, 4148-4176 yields 0.235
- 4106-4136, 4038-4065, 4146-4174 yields 0.157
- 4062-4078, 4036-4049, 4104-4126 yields -0.019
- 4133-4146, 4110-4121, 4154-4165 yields -0.049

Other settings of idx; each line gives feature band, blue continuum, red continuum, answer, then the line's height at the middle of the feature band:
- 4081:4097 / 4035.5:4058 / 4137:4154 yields 1.6 Ang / 10.1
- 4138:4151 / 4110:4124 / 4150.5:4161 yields 0.1 Ang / 9.76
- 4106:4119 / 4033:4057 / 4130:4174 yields 2.4 Ang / 10.1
